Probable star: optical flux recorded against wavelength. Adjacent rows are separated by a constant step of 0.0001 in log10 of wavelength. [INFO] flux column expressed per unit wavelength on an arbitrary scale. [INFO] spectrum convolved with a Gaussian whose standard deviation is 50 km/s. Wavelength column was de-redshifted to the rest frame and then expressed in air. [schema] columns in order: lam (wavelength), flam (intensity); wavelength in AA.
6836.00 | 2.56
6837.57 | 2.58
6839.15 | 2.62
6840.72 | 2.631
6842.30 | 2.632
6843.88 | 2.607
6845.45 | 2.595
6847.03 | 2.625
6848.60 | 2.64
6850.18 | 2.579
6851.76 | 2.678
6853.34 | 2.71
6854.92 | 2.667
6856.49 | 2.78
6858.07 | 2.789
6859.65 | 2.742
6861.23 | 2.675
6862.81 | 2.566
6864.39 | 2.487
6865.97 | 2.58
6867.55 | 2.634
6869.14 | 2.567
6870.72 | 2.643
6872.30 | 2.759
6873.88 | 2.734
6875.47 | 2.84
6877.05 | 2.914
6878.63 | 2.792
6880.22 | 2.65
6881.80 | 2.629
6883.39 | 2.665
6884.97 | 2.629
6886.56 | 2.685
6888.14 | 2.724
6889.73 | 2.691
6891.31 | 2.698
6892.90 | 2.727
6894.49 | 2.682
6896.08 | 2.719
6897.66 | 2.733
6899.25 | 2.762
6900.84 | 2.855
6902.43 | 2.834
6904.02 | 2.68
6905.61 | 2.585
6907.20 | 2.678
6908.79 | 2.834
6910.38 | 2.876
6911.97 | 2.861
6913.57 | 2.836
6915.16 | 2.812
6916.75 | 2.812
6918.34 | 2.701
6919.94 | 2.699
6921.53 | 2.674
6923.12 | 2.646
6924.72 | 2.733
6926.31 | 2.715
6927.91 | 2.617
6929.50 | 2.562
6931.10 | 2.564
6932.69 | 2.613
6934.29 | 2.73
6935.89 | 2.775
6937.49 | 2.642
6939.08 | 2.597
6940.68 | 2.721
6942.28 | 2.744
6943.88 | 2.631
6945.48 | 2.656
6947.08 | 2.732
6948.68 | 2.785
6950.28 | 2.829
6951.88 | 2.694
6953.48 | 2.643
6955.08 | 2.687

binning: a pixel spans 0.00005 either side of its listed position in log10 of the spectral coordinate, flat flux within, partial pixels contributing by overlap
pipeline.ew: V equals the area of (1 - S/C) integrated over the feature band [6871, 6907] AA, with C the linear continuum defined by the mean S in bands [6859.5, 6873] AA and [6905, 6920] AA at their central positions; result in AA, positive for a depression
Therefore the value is -0.4 AA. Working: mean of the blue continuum 2.62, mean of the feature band 2.72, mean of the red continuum 2.77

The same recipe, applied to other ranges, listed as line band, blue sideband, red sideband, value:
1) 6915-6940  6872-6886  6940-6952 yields 0.5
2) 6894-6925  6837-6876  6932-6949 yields -0.9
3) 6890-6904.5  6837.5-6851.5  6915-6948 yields -0.5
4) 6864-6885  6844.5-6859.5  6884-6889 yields -0.1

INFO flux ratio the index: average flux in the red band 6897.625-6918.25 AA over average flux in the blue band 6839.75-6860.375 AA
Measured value 1.04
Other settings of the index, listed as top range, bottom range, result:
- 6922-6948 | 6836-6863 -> 1.01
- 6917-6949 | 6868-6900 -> 0.99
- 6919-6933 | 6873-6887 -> 0.97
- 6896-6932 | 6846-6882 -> 1.02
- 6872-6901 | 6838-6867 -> 1.03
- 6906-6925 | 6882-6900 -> 1.02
